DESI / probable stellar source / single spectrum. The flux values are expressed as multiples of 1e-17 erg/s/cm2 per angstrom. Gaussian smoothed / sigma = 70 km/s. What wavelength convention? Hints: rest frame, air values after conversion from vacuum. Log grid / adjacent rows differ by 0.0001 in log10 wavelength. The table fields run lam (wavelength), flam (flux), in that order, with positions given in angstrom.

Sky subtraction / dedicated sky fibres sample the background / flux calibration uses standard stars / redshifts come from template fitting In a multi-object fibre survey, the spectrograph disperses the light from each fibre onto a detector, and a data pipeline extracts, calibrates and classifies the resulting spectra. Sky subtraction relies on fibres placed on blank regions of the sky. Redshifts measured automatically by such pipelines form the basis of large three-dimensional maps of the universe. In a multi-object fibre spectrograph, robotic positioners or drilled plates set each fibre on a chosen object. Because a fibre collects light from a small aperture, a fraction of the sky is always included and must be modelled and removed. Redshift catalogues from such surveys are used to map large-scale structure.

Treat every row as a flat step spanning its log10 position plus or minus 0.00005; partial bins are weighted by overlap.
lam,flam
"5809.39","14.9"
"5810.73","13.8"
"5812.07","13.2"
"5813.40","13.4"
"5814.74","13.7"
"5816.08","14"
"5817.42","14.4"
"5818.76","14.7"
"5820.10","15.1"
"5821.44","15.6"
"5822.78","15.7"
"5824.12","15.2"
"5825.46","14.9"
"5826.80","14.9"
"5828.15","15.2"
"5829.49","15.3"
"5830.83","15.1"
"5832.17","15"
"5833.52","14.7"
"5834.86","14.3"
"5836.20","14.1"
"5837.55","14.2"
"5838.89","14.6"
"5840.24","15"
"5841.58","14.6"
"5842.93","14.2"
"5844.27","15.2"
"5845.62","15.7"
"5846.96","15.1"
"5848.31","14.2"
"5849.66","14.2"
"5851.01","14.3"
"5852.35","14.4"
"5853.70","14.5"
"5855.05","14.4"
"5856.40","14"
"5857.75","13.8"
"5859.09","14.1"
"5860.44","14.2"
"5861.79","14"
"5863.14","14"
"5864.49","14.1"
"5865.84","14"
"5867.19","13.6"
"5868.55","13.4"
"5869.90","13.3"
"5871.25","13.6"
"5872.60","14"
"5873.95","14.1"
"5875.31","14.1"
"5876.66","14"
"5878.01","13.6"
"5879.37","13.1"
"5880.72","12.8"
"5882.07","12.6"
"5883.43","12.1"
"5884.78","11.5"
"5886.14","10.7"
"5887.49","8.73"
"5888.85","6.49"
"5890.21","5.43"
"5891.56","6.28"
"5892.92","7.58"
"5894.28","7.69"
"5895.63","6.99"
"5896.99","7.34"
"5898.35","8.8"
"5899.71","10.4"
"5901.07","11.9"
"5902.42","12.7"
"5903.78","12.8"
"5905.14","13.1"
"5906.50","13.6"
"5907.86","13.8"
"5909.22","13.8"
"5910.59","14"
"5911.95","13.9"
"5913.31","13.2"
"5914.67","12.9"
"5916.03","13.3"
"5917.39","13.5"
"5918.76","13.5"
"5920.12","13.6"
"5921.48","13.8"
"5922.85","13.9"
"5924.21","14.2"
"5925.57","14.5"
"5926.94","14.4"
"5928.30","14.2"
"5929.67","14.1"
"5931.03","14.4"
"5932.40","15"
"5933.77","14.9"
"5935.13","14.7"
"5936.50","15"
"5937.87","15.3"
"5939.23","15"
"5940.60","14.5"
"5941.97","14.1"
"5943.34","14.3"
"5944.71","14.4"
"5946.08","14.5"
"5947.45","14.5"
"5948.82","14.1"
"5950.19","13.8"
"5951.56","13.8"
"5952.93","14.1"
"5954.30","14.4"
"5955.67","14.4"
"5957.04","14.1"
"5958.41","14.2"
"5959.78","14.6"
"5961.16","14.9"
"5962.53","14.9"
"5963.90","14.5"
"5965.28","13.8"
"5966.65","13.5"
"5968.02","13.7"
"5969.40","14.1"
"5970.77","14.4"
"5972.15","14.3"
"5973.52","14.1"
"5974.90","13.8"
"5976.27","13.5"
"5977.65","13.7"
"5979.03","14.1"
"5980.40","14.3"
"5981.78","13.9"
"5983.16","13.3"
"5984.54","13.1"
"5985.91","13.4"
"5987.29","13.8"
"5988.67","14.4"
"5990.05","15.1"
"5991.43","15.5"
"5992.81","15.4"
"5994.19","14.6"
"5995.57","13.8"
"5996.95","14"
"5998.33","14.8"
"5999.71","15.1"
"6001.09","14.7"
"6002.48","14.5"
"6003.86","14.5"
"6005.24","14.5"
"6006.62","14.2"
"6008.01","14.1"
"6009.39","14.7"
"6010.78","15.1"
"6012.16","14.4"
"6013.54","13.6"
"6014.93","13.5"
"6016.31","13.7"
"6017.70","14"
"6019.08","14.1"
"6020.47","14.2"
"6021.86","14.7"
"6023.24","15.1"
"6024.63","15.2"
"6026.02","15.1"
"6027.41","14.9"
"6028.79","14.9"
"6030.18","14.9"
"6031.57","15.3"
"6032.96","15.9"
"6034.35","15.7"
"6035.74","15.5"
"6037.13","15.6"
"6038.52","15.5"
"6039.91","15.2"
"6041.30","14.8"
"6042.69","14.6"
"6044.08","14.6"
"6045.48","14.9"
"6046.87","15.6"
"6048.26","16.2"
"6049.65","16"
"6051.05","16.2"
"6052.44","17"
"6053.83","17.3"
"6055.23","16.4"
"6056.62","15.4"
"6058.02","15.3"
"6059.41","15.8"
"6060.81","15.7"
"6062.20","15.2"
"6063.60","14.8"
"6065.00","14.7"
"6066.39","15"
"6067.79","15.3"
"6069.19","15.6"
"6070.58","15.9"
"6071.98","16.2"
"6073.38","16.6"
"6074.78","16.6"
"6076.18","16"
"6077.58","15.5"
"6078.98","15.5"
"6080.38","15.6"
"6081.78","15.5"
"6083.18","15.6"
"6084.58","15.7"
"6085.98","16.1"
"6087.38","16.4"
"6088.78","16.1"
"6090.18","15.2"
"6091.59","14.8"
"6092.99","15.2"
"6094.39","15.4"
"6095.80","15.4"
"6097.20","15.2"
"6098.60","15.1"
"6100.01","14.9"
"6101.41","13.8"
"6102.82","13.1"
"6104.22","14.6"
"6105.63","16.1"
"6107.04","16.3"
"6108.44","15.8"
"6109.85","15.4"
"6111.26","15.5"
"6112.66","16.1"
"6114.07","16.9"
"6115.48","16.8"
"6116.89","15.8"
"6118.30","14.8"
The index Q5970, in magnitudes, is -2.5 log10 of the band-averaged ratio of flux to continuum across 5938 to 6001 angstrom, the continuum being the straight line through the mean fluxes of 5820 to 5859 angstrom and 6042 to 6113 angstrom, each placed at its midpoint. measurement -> 0.07 mag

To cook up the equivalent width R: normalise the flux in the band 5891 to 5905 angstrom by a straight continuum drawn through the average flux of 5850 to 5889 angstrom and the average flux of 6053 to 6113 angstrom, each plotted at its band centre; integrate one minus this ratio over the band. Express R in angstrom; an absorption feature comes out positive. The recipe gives 4.3 angstrom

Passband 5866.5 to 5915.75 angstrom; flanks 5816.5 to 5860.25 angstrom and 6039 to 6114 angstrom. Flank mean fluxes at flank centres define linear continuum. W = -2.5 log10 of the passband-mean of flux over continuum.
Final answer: 0.269 mag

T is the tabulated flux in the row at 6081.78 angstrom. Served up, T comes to 15.5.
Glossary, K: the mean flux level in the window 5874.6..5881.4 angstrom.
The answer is 13.5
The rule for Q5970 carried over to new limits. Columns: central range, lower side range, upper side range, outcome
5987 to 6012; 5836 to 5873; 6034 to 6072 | 0.04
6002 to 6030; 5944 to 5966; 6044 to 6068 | 0.05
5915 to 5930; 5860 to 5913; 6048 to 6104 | -0.11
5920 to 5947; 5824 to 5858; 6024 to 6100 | 0.04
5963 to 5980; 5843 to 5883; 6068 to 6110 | 0.06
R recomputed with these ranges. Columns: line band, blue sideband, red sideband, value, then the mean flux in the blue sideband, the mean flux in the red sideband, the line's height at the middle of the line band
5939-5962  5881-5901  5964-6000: -3.74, 8.93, 14.1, 12.3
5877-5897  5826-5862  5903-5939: 6.43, 14.6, 14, 14.2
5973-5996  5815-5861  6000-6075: 1.41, 14.7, 15.2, 15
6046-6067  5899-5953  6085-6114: -1.08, 13.9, 15.4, 15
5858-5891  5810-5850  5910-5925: 3.71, 14.6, 13.6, 14.1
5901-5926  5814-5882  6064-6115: 1.99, 14.3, 15.5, 14.7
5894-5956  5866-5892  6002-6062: -2.69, 11.9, 15.1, 12.8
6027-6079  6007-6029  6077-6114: -2.47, 14.4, 15.4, 14.9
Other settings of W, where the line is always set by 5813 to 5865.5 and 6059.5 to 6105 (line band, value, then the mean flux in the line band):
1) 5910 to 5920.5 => 0.10 mag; 13.5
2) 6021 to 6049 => 0.00 mag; 15.2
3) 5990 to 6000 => 0.02 mag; 14.8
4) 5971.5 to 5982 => 0.08 mag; 14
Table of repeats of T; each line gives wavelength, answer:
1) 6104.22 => 14.6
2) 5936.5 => 15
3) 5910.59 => 14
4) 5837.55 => 14.2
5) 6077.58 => 15.5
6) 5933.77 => 14.9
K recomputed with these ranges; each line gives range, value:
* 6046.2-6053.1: 16.2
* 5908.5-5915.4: 13.6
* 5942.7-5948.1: 14.4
